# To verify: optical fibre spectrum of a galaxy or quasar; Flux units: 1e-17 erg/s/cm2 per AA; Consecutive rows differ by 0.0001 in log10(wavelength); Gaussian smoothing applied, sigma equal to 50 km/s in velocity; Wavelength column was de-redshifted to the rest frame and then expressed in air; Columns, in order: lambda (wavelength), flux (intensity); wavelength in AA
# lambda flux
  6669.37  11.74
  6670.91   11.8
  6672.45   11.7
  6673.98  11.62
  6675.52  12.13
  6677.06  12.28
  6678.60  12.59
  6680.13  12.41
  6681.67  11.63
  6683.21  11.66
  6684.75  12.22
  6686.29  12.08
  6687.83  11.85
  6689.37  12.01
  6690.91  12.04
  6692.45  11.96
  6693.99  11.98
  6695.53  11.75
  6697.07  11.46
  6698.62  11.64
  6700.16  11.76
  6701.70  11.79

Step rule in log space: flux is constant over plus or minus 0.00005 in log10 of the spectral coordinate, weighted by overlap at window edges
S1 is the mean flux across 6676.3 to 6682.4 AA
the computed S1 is 12.2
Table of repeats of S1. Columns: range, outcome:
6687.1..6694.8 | 12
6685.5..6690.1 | 12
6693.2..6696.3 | 11.9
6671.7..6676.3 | 11.8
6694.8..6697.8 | 11.6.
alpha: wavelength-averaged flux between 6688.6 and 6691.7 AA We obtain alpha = 12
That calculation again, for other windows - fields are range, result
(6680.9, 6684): 11.6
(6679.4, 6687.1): 12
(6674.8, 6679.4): 12.3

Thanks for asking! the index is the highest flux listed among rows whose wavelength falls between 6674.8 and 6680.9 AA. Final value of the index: 12.59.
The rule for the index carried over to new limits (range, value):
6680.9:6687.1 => 12.22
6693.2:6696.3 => 11.98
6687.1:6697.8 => 12.04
